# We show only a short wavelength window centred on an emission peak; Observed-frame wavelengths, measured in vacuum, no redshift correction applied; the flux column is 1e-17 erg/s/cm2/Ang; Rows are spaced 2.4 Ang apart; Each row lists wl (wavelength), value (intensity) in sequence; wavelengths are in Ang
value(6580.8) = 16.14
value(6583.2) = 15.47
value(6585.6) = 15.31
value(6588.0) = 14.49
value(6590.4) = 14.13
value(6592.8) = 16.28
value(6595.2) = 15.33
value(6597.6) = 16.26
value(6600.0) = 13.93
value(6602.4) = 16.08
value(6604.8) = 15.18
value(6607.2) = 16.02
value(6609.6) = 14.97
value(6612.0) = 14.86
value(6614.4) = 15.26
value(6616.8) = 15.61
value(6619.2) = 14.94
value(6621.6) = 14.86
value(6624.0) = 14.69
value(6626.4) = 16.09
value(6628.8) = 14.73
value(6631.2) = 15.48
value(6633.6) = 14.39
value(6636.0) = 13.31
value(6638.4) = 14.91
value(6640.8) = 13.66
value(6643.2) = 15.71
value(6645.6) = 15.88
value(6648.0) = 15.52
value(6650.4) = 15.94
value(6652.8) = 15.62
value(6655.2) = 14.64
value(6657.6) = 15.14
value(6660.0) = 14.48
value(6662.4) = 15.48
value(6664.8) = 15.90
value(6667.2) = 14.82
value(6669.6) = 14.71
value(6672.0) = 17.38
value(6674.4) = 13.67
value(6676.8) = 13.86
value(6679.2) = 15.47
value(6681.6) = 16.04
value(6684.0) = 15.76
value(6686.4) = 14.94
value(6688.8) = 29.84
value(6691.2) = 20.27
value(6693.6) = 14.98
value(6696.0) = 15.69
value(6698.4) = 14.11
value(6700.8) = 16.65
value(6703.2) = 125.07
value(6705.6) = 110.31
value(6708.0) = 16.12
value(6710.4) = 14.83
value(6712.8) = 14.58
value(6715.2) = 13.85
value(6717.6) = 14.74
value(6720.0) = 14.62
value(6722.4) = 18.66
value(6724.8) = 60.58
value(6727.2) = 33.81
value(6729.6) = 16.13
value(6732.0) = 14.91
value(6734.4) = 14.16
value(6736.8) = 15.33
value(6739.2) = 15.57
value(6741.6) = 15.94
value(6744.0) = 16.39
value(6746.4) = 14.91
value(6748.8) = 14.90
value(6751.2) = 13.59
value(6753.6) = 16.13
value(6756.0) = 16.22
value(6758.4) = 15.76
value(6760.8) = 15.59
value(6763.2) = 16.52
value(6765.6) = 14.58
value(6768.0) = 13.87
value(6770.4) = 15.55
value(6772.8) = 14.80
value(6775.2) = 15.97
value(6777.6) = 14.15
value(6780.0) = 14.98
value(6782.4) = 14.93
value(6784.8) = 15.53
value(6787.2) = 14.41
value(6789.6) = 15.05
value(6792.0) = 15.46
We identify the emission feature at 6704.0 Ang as H-alpha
